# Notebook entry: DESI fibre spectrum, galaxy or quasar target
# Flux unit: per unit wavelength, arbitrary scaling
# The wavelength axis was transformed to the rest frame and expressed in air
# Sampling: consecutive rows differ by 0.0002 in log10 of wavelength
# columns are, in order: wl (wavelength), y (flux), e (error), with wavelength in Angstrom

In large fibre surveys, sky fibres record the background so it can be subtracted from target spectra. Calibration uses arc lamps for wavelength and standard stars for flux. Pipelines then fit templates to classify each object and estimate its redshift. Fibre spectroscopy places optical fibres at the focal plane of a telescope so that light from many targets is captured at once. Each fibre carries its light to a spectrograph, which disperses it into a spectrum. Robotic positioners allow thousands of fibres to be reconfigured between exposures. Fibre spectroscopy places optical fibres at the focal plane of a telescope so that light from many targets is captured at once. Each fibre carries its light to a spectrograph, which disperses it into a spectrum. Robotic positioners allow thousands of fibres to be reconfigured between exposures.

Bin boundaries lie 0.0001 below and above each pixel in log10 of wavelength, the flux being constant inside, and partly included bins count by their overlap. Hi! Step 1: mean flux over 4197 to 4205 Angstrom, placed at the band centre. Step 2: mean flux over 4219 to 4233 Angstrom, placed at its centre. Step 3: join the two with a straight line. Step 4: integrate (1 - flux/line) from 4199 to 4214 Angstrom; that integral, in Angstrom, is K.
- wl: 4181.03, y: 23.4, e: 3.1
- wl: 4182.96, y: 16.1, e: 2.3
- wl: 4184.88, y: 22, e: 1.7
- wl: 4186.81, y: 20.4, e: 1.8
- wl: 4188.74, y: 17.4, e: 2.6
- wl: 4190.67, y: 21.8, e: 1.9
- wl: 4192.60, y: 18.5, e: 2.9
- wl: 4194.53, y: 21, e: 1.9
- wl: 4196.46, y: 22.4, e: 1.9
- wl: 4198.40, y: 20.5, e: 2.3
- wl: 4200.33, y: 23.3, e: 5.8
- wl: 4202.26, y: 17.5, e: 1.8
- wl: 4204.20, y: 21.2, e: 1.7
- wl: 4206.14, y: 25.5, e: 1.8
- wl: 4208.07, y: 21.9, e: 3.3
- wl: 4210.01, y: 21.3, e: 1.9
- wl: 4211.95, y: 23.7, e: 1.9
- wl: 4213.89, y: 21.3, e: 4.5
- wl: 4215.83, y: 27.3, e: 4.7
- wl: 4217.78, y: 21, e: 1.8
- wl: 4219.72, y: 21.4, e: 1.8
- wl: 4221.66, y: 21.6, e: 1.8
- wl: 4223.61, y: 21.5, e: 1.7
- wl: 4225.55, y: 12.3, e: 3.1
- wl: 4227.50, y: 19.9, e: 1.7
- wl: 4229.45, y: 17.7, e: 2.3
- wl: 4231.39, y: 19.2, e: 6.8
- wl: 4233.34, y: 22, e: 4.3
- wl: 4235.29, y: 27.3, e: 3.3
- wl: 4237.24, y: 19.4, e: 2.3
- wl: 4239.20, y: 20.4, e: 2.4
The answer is -1.2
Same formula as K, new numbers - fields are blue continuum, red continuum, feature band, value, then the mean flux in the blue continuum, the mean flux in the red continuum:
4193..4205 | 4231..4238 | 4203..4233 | 0.67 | 20.9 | 22.3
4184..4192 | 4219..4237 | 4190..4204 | -0.30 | 20.3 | 20.3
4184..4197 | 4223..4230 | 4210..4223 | -2.92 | 20.4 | 17.7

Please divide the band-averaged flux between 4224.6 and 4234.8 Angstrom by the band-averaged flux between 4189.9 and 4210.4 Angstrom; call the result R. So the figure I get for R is 0.9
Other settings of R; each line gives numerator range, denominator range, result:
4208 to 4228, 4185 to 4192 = 1.06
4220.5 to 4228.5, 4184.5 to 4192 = 0.94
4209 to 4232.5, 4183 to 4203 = 1.02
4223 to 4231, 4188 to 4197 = 0.88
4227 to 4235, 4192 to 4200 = 0.97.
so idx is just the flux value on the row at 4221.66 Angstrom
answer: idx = 21.6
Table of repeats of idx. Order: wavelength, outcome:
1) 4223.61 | 21.5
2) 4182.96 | 16.1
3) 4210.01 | 21.3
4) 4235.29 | 27.3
